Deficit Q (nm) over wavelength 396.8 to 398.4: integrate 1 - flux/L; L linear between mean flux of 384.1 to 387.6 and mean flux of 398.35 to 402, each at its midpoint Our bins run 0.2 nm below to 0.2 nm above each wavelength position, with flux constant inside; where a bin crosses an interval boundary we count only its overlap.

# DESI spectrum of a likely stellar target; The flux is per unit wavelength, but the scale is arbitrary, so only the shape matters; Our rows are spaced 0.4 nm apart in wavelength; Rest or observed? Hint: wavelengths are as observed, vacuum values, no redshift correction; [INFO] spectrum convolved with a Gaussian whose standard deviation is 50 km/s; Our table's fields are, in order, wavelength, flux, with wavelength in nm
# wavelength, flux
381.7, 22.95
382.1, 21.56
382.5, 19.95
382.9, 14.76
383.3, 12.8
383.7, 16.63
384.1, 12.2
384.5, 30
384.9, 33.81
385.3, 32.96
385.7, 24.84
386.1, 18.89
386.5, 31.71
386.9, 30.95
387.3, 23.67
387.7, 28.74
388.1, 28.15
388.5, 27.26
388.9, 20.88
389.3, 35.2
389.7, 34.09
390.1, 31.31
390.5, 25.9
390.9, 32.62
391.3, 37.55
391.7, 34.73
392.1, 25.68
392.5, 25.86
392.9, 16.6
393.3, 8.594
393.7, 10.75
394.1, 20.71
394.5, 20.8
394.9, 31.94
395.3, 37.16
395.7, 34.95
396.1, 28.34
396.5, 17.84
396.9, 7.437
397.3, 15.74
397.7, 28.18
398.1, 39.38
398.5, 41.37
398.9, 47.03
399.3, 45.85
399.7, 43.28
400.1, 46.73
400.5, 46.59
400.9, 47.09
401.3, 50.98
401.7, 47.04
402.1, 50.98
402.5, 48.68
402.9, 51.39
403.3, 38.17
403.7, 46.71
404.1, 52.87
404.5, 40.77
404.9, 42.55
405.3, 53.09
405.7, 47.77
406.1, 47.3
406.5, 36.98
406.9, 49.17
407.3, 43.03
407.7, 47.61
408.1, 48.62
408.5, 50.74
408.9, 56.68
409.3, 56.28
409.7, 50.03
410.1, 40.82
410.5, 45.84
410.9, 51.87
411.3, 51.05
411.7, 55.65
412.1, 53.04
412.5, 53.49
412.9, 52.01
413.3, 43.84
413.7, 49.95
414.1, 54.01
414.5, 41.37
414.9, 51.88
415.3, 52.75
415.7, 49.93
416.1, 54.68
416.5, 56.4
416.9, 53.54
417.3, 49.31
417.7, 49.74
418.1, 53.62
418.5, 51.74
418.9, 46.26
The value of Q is 0.68 nm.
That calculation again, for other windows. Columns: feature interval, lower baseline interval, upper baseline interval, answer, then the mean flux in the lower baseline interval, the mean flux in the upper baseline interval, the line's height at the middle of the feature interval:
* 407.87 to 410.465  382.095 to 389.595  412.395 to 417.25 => -0.24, 24.7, 51.1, 45.9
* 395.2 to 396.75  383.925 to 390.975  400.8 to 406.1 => 0.40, 27.9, 47.5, 38.4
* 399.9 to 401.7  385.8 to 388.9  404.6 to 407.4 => -0.33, 26.6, 45.6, 40.3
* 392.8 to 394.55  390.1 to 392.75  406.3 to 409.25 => 0.95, 30.2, 48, 32.6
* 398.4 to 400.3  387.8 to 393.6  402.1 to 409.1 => -0.30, 27.2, 47.3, 38.9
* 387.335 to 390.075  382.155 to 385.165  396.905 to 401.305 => -0.24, 20.4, 39.2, 26.5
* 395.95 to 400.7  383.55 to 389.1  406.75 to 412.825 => 0.58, 25.8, 50.3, 38.4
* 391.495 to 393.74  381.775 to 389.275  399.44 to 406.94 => 0.80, 24.1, 46.7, 33.2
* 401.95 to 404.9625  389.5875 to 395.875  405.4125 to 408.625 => -0.37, 26.7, 46.5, 41.5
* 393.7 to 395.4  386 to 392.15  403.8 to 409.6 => 0.50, 29.5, 48.1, 35.3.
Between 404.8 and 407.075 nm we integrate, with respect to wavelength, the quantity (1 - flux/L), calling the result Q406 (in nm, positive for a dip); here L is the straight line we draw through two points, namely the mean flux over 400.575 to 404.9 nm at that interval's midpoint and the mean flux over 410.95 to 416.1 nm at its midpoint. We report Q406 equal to 0.10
